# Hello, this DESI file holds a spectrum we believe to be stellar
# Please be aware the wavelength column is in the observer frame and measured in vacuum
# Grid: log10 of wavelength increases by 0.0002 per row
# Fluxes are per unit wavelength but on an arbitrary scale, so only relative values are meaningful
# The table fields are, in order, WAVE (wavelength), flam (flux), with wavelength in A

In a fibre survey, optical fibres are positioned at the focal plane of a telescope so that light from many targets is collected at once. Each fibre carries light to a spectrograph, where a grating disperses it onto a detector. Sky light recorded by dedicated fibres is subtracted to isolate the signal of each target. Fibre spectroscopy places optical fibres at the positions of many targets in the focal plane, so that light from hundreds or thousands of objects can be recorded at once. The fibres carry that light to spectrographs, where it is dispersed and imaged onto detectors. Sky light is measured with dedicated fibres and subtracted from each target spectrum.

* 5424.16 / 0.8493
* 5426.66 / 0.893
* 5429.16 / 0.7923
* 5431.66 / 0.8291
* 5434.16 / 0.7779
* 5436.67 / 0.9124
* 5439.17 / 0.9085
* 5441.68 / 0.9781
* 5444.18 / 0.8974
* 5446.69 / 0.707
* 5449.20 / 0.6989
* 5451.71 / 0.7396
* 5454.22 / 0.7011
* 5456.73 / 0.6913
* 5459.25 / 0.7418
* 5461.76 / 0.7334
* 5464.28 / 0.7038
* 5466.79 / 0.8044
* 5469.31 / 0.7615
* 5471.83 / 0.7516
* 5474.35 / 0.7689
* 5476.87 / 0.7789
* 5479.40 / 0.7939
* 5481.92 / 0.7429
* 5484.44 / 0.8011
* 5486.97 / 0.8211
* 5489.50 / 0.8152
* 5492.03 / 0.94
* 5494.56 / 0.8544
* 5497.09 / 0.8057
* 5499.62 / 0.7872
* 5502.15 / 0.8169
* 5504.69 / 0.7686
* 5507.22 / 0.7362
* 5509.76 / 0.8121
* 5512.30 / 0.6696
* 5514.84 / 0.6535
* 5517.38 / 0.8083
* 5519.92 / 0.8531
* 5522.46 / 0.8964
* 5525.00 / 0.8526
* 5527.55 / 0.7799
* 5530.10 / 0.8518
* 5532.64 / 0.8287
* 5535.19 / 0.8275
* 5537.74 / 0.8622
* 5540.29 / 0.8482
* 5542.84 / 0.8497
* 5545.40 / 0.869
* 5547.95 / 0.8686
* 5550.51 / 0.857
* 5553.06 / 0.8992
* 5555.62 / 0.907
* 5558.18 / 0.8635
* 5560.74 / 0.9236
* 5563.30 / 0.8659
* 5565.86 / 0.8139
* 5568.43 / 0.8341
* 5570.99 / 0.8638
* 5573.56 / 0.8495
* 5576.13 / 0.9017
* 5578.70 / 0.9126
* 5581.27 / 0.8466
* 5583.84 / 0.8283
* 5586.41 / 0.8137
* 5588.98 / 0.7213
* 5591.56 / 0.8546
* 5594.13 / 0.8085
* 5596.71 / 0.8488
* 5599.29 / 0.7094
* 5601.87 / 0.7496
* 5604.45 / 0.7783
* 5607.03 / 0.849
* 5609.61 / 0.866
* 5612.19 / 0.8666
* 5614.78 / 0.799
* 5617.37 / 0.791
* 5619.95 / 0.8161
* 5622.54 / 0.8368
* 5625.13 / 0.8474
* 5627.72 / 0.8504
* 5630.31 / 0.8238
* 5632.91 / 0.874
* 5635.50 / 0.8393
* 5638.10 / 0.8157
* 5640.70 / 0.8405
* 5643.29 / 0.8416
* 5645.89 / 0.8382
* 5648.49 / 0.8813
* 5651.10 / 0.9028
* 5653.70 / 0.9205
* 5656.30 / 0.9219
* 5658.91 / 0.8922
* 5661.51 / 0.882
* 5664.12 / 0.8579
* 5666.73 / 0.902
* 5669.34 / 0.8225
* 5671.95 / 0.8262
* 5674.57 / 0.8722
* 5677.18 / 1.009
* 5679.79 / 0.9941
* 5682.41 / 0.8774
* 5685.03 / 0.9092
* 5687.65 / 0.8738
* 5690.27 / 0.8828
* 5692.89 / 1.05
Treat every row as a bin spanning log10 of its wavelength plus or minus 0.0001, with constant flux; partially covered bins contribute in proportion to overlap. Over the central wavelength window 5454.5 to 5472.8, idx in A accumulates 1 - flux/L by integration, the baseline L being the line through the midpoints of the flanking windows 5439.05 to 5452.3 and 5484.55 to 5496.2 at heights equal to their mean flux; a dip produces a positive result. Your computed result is 2.0 A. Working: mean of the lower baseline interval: 0.818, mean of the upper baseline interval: 0.85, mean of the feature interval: 0.739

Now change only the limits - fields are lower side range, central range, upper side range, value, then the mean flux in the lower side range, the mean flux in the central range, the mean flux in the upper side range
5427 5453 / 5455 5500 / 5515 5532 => 2.4 A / 0.826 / 0.782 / 0.828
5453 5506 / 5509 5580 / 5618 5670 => -2.8 A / 0.78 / 0.844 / 0.86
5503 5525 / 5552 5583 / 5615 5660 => -2.3 A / 0.78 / 0.872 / 0.853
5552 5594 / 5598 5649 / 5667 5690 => 2.9 A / 0.855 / 0.825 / 0.897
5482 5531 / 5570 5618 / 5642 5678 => 1.4 A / 0.805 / 0.824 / 0.882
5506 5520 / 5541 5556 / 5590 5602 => -2.0 A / 0.747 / 0.872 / 0.796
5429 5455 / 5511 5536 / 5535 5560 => 1.6 A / 0.816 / 0.802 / 0.868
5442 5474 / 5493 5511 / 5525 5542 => 0.0 A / 0.752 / 0.8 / 0.835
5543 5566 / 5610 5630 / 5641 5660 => 1.1 A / 0.876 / 0.831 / 0.883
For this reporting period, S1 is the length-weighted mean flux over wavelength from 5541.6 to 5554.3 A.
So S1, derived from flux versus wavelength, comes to 0.869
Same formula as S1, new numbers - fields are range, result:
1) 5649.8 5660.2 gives 0.91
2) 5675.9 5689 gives 0.932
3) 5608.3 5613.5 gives 0.866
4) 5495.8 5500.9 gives 0.798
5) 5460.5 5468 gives 0.748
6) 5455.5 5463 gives 0.722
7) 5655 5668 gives 0.891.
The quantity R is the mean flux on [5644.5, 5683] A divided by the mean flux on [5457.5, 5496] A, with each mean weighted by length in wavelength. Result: 1.1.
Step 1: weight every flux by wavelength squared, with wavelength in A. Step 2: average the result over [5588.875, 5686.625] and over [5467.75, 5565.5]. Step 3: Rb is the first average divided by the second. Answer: 1.09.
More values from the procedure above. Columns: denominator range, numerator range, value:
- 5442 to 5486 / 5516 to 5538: 1.13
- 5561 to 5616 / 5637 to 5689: 1.10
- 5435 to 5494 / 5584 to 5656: 1.11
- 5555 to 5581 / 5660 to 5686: 1.07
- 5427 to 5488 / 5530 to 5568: 1.13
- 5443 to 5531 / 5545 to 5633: 1.11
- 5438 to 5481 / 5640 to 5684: 1.24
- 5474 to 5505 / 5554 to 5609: 1.07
